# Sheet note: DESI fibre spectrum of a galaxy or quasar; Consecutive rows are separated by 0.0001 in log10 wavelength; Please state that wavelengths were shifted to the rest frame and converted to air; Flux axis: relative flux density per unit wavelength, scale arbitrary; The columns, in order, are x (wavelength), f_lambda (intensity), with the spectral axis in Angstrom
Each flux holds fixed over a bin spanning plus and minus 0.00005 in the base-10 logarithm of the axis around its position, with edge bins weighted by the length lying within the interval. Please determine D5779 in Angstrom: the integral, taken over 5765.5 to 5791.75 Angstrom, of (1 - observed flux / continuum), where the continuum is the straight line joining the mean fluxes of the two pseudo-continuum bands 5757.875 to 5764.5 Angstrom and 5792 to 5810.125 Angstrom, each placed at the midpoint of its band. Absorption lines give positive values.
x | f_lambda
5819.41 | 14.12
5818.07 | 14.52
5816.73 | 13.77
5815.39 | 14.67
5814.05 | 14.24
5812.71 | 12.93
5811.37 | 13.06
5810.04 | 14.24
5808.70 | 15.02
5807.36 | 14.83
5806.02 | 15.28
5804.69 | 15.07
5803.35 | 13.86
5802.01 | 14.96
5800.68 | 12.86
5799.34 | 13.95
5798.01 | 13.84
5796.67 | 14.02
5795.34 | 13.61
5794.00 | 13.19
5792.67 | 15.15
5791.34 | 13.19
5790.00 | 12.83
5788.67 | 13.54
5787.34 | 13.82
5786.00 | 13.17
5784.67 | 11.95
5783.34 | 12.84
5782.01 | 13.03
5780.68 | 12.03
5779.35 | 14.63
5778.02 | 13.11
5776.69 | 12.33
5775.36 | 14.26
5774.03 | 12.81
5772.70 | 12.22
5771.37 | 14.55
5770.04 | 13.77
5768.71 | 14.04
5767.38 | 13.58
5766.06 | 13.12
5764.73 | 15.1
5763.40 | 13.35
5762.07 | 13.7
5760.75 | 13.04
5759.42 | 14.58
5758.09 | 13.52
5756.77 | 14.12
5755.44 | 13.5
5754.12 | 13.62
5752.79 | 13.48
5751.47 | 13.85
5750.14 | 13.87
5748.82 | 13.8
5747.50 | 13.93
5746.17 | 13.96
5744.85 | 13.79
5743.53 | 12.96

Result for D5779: 1.4 Angstrom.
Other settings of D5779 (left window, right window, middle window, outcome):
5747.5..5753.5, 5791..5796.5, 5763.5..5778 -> 0.28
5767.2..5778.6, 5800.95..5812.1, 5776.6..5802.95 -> 0.96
